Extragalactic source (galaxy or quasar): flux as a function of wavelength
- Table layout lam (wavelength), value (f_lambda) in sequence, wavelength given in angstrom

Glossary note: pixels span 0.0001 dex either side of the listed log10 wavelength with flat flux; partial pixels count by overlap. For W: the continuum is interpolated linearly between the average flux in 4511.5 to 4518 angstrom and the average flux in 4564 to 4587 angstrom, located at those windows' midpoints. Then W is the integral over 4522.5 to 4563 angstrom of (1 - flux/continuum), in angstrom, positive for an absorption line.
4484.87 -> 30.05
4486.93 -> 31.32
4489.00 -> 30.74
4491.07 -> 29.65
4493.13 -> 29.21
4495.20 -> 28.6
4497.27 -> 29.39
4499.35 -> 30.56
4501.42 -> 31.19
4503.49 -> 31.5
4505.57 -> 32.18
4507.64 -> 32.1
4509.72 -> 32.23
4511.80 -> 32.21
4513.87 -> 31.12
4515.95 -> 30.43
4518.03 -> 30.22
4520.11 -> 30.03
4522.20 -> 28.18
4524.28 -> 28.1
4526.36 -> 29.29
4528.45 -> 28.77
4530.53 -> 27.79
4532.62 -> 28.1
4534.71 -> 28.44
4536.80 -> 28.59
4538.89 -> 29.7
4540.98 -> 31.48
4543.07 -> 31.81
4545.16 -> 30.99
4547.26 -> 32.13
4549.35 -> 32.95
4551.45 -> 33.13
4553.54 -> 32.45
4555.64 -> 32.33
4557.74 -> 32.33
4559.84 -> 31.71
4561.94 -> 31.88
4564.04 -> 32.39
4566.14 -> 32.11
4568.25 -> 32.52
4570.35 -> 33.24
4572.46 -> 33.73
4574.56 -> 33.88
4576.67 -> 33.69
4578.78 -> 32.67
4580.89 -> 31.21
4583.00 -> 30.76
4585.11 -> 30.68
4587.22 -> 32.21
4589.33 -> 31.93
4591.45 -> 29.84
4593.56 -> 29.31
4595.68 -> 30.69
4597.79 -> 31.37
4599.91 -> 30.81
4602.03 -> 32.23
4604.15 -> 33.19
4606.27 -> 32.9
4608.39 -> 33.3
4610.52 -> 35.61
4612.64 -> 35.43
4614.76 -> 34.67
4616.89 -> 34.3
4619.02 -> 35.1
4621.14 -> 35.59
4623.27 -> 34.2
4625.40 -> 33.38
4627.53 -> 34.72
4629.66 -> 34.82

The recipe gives 1.4 angstrom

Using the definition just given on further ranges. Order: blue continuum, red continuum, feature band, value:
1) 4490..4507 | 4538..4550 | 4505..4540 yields 1.3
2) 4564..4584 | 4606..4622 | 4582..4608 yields 1.8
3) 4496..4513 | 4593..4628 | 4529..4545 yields 1.3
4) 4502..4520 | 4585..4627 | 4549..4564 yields -0.1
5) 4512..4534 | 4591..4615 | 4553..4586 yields -1.3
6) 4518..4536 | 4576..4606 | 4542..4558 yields -1.4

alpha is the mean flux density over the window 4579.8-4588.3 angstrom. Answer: 31.2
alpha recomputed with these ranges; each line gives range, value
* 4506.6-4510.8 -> 32.2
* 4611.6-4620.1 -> 34.9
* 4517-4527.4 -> 29.2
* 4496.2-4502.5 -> 30.4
